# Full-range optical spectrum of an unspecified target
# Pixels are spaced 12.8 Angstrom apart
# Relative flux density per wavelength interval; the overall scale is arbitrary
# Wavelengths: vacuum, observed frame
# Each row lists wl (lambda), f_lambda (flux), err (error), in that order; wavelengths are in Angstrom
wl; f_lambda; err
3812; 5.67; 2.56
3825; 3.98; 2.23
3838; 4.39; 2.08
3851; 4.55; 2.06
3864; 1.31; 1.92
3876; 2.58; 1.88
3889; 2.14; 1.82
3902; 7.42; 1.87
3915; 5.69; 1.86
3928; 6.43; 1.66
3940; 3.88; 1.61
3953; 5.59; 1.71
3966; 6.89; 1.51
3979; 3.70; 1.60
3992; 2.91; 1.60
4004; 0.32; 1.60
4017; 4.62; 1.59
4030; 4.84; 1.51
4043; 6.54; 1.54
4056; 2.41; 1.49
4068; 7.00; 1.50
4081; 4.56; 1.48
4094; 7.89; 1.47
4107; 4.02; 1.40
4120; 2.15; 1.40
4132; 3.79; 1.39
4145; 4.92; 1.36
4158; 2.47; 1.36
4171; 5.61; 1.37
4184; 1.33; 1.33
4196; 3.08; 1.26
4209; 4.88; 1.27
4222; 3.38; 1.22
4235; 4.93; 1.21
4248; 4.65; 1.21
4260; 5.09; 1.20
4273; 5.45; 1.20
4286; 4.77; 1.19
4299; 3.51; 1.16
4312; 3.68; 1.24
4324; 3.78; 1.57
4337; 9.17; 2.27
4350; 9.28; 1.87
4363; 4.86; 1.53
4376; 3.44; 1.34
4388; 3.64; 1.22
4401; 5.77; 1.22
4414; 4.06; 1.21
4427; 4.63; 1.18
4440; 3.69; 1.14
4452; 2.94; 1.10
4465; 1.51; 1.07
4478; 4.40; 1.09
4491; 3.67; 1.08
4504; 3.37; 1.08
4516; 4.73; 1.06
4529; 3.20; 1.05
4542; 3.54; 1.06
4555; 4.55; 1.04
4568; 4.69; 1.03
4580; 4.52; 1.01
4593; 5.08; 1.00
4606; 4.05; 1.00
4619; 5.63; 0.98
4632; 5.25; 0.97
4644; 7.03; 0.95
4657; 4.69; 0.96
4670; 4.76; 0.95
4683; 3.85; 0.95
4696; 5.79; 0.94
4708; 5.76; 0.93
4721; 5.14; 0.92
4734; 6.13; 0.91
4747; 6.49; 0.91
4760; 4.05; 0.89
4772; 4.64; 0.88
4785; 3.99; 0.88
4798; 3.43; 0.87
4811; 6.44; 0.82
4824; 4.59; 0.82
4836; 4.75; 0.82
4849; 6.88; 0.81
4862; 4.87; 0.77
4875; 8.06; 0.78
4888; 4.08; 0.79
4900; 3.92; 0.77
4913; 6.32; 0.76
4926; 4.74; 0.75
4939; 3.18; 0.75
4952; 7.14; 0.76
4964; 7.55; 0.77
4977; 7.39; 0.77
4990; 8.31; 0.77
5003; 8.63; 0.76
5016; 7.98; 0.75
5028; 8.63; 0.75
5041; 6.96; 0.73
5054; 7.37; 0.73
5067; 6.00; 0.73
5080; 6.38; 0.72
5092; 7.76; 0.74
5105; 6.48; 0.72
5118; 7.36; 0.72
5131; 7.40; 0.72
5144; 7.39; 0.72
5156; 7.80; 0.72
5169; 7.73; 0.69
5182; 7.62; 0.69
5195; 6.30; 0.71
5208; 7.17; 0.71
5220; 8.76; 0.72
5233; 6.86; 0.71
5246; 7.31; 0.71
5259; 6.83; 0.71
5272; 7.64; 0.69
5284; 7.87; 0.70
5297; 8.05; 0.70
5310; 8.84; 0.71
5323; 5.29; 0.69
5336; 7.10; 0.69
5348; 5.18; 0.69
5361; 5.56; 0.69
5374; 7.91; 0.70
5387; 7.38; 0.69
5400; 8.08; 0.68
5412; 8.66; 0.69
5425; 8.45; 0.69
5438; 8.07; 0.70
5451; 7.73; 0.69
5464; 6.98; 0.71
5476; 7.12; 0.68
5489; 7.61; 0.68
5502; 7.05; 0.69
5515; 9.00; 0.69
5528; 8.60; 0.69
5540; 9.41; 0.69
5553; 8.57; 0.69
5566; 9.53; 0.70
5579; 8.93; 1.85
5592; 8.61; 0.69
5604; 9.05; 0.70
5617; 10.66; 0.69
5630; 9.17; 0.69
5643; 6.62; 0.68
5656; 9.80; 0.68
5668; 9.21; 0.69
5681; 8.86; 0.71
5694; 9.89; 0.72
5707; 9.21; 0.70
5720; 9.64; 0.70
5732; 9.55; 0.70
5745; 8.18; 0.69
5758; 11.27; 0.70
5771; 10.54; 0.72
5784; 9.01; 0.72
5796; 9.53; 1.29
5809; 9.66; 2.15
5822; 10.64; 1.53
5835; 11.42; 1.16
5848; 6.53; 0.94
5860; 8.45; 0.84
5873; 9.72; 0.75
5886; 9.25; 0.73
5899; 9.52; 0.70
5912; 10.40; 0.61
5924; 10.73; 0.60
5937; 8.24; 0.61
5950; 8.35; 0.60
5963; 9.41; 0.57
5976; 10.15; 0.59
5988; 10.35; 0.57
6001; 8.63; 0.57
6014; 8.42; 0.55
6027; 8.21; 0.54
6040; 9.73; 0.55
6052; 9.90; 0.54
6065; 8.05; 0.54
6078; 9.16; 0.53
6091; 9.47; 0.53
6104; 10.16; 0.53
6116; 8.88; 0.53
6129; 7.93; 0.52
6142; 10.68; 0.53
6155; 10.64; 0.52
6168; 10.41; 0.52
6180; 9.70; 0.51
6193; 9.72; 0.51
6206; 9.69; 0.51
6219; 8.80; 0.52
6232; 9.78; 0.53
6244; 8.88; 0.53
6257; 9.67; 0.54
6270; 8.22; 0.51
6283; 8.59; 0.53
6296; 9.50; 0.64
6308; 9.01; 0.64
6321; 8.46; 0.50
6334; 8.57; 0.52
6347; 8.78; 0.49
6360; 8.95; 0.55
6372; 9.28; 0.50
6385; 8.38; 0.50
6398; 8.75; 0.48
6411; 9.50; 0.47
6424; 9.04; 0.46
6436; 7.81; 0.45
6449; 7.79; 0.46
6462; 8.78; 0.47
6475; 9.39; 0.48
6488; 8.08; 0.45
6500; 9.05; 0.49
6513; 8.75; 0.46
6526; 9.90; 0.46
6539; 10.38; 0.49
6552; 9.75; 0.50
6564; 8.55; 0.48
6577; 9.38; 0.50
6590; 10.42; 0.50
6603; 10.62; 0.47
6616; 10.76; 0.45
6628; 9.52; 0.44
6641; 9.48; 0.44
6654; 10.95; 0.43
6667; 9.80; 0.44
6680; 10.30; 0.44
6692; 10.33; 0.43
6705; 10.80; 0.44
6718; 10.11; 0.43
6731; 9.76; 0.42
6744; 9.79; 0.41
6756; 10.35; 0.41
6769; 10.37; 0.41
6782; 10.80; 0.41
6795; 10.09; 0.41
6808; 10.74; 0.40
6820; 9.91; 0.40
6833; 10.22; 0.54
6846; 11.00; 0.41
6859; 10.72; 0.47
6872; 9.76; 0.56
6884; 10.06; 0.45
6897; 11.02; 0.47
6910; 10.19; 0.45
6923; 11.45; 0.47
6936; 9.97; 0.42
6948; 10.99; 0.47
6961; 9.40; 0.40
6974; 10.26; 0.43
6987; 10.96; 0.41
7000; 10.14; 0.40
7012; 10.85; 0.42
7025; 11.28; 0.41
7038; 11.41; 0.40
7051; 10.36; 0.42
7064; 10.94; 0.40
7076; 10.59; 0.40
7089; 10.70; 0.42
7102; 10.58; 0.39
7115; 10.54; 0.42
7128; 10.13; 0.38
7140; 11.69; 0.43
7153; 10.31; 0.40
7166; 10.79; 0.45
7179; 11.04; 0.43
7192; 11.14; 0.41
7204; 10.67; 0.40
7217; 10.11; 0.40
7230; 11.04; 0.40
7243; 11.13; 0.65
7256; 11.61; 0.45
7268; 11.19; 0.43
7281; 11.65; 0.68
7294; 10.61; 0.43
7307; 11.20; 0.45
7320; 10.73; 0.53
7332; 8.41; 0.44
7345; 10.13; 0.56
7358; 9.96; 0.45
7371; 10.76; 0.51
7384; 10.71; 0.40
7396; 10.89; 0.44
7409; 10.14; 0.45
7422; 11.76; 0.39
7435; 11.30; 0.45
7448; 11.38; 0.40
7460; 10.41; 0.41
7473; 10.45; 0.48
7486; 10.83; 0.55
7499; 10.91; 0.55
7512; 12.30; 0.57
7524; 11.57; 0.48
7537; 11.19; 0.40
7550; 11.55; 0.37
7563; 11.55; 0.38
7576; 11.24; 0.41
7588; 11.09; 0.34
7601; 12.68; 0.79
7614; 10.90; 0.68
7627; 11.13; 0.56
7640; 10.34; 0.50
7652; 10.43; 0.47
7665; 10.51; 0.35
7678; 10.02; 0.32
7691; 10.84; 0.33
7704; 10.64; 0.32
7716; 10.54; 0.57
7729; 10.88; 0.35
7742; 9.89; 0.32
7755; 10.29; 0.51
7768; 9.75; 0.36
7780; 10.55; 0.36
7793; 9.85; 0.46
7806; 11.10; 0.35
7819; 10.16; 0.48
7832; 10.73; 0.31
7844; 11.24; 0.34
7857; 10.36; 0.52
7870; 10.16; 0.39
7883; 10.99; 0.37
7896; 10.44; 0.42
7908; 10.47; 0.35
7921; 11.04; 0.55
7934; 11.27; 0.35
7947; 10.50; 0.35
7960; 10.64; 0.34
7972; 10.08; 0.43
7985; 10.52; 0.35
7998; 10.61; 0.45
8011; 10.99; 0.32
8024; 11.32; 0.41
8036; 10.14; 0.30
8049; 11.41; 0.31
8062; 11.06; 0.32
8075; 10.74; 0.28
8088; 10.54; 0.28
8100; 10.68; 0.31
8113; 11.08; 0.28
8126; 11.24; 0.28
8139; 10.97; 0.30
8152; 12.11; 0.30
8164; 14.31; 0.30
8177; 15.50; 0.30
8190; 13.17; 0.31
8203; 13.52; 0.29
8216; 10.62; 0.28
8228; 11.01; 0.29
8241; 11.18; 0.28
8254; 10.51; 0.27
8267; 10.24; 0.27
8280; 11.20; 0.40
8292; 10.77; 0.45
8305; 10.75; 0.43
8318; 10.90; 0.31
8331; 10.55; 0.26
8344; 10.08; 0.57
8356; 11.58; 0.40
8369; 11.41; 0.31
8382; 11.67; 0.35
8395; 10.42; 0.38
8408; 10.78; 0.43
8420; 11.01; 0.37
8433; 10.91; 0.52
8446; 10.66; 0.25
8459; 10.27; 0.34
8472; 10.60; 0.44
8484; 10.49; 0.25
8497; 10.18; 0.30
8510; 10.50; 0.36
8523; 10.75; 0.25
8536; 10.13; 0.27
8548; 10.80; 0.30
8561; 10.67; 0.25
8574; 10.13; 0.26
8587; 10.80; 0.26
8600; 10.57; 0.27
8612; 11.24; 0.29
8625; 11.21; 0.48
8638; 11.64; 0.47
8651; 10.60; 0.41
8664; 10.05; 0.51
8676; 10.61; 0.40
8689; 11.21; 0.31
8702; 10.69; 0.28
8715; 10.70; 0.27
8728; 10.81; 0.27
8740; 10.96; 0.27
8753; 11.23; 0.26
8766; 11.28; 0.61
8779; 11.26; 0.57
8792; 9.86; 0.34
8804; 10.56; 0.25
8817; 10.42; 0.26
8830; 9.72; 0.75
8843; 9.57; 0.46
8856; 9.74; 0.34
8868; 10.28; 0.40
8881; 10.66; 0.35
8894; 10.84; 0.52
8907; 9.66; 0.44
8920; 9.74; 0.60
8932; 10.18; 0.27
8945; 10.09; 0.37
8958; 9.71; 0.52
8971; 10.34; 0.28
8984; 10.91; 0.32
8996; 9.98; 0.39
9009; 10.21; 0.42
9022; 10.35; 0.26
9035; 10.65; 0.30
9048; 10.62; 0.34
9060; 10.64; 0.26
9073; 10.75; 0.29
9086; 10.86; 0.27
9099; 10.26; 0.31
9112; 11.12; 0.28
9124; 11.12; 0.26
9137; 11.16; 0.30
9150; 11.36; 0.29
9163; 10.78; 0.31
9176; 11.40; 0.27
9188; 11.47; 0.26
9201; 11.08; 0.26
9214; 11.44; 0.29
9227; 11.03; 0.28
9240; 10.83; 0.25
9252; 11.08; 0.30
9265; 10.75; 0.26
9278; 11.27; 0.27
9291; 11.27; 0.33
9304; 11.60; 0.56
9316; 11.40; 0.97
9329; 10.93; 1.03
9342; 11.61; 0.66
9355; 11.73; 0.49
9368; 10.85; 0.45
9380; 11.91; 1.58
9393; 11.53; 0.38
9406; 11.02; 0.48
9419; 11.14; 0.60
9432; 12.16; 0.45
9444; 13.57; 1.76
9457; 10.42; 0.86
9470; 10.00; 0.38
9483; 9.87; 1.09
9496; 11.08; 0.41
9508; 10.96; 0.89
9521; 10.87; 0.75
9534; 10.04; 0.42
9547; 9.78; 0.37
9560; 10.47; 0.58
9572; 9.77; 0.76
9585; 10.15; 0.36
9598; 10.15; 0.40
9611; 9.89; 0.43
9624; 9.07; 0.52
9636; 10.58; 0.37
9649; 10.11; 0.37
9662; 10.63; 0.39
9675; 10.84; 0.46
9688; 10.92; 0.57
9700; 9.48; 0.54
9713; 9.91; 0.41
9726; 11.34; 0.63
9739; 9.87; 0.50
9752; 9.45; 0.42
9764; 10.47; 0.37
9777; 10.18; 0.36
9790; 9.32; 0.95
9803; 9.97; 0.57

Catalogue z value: 0.245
